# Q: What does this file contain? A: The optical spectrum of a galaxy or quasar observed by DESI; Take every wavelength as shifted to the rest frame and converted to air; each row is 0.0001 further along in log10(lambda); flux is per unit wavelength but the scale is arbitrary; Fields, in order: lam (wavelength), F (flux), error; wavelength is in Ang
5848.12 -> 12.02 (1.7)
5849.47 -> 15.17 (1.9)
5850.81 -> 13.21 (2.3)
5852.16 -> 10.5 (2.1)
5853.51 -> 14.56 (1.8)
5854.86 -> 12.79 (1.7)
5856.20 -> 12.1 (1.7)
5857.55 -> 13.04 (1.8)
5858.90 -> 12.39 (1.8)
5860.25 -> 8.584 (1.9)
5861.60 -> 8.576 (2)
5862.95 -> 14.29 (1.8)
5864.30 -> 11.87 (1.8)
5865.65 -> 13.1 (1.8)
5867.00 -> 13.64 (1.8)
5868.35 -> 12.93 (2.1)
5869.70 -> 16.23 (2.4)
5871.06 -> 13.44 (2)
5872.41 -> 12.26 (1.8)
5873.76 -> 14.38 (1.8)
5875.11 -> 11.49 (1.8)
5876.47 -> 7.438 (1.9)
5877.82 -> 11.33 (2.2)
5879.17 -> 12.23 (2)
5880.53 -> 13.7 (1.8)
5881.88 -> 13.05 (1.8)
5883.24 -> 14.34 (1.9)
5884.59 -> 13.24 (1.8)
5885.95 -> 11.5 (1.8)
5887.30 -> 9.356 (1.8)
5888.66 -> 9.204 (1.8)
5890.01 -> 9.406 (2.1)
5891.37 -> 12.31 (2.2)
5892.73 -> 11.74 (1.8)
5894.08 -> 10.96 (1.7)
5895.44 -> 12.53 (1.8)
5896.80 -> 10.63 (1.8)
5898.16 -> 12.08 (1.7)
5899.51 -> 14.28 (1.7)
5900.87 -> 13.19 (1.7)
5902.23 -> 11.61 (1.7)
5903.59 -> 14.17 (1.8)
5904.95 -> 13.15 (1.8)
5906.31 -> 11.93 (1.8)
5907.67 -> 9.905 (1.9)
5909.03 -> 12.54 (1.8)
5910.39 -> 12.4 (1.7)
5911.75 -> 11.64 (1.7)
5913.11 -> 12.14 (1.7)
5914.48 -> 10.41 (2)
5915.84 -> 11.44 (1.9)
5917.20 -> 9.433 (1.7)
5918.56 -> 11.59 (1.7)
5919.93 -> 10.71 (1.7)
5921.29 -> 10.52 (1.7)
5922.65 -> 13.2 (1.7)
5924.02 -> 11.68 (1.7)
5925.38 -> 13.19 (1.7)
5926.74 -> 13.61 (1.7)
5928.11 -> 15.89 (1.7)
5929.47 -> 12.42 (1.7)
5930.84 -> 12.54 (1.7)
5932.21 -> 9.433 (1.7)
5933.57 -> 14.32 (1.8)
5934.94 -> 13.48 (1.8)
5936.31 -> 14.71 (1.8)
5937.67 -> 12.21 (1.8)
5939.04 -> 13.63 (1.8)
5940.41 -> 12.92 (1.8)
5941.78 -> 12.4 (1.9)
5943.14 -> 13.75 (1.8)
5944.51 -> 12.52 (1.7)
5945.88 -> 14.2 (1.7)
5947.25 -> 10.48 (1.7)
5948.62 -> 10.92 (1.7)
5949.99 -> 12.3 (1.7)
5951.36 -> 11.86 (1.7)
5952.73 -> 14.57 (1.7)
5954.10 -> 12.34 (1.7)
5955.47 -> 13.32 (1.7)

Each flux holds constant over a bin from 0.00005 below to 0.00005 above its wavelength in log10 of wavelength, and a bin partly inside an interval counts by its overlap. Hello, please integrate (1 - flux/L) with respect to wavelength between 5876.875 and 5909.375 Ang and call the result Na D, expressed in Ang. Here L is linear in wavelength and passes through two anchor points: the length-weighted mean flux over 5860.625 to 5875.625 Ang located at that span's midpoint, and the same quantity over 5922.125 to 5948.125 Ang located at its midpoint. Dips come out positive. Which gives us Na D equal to 2.33 Ang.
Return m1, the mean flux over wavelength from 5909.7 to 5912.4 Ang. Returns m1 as 12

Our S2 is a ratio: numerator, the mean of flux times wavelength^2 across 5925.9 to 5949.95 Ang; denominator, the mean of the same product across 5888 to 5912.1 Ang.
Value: 1.1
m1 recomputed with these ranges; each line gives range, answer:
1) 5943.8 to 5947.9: 12.4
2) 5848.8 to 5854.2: 13.4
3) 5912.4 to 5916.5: 11.3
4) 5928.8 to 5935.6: 12.4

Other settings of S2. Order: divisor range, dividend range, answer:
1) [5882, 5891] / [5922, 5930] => 1.20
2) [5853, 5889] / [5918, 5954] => 1.05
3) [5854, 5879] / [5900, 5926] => 0.98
